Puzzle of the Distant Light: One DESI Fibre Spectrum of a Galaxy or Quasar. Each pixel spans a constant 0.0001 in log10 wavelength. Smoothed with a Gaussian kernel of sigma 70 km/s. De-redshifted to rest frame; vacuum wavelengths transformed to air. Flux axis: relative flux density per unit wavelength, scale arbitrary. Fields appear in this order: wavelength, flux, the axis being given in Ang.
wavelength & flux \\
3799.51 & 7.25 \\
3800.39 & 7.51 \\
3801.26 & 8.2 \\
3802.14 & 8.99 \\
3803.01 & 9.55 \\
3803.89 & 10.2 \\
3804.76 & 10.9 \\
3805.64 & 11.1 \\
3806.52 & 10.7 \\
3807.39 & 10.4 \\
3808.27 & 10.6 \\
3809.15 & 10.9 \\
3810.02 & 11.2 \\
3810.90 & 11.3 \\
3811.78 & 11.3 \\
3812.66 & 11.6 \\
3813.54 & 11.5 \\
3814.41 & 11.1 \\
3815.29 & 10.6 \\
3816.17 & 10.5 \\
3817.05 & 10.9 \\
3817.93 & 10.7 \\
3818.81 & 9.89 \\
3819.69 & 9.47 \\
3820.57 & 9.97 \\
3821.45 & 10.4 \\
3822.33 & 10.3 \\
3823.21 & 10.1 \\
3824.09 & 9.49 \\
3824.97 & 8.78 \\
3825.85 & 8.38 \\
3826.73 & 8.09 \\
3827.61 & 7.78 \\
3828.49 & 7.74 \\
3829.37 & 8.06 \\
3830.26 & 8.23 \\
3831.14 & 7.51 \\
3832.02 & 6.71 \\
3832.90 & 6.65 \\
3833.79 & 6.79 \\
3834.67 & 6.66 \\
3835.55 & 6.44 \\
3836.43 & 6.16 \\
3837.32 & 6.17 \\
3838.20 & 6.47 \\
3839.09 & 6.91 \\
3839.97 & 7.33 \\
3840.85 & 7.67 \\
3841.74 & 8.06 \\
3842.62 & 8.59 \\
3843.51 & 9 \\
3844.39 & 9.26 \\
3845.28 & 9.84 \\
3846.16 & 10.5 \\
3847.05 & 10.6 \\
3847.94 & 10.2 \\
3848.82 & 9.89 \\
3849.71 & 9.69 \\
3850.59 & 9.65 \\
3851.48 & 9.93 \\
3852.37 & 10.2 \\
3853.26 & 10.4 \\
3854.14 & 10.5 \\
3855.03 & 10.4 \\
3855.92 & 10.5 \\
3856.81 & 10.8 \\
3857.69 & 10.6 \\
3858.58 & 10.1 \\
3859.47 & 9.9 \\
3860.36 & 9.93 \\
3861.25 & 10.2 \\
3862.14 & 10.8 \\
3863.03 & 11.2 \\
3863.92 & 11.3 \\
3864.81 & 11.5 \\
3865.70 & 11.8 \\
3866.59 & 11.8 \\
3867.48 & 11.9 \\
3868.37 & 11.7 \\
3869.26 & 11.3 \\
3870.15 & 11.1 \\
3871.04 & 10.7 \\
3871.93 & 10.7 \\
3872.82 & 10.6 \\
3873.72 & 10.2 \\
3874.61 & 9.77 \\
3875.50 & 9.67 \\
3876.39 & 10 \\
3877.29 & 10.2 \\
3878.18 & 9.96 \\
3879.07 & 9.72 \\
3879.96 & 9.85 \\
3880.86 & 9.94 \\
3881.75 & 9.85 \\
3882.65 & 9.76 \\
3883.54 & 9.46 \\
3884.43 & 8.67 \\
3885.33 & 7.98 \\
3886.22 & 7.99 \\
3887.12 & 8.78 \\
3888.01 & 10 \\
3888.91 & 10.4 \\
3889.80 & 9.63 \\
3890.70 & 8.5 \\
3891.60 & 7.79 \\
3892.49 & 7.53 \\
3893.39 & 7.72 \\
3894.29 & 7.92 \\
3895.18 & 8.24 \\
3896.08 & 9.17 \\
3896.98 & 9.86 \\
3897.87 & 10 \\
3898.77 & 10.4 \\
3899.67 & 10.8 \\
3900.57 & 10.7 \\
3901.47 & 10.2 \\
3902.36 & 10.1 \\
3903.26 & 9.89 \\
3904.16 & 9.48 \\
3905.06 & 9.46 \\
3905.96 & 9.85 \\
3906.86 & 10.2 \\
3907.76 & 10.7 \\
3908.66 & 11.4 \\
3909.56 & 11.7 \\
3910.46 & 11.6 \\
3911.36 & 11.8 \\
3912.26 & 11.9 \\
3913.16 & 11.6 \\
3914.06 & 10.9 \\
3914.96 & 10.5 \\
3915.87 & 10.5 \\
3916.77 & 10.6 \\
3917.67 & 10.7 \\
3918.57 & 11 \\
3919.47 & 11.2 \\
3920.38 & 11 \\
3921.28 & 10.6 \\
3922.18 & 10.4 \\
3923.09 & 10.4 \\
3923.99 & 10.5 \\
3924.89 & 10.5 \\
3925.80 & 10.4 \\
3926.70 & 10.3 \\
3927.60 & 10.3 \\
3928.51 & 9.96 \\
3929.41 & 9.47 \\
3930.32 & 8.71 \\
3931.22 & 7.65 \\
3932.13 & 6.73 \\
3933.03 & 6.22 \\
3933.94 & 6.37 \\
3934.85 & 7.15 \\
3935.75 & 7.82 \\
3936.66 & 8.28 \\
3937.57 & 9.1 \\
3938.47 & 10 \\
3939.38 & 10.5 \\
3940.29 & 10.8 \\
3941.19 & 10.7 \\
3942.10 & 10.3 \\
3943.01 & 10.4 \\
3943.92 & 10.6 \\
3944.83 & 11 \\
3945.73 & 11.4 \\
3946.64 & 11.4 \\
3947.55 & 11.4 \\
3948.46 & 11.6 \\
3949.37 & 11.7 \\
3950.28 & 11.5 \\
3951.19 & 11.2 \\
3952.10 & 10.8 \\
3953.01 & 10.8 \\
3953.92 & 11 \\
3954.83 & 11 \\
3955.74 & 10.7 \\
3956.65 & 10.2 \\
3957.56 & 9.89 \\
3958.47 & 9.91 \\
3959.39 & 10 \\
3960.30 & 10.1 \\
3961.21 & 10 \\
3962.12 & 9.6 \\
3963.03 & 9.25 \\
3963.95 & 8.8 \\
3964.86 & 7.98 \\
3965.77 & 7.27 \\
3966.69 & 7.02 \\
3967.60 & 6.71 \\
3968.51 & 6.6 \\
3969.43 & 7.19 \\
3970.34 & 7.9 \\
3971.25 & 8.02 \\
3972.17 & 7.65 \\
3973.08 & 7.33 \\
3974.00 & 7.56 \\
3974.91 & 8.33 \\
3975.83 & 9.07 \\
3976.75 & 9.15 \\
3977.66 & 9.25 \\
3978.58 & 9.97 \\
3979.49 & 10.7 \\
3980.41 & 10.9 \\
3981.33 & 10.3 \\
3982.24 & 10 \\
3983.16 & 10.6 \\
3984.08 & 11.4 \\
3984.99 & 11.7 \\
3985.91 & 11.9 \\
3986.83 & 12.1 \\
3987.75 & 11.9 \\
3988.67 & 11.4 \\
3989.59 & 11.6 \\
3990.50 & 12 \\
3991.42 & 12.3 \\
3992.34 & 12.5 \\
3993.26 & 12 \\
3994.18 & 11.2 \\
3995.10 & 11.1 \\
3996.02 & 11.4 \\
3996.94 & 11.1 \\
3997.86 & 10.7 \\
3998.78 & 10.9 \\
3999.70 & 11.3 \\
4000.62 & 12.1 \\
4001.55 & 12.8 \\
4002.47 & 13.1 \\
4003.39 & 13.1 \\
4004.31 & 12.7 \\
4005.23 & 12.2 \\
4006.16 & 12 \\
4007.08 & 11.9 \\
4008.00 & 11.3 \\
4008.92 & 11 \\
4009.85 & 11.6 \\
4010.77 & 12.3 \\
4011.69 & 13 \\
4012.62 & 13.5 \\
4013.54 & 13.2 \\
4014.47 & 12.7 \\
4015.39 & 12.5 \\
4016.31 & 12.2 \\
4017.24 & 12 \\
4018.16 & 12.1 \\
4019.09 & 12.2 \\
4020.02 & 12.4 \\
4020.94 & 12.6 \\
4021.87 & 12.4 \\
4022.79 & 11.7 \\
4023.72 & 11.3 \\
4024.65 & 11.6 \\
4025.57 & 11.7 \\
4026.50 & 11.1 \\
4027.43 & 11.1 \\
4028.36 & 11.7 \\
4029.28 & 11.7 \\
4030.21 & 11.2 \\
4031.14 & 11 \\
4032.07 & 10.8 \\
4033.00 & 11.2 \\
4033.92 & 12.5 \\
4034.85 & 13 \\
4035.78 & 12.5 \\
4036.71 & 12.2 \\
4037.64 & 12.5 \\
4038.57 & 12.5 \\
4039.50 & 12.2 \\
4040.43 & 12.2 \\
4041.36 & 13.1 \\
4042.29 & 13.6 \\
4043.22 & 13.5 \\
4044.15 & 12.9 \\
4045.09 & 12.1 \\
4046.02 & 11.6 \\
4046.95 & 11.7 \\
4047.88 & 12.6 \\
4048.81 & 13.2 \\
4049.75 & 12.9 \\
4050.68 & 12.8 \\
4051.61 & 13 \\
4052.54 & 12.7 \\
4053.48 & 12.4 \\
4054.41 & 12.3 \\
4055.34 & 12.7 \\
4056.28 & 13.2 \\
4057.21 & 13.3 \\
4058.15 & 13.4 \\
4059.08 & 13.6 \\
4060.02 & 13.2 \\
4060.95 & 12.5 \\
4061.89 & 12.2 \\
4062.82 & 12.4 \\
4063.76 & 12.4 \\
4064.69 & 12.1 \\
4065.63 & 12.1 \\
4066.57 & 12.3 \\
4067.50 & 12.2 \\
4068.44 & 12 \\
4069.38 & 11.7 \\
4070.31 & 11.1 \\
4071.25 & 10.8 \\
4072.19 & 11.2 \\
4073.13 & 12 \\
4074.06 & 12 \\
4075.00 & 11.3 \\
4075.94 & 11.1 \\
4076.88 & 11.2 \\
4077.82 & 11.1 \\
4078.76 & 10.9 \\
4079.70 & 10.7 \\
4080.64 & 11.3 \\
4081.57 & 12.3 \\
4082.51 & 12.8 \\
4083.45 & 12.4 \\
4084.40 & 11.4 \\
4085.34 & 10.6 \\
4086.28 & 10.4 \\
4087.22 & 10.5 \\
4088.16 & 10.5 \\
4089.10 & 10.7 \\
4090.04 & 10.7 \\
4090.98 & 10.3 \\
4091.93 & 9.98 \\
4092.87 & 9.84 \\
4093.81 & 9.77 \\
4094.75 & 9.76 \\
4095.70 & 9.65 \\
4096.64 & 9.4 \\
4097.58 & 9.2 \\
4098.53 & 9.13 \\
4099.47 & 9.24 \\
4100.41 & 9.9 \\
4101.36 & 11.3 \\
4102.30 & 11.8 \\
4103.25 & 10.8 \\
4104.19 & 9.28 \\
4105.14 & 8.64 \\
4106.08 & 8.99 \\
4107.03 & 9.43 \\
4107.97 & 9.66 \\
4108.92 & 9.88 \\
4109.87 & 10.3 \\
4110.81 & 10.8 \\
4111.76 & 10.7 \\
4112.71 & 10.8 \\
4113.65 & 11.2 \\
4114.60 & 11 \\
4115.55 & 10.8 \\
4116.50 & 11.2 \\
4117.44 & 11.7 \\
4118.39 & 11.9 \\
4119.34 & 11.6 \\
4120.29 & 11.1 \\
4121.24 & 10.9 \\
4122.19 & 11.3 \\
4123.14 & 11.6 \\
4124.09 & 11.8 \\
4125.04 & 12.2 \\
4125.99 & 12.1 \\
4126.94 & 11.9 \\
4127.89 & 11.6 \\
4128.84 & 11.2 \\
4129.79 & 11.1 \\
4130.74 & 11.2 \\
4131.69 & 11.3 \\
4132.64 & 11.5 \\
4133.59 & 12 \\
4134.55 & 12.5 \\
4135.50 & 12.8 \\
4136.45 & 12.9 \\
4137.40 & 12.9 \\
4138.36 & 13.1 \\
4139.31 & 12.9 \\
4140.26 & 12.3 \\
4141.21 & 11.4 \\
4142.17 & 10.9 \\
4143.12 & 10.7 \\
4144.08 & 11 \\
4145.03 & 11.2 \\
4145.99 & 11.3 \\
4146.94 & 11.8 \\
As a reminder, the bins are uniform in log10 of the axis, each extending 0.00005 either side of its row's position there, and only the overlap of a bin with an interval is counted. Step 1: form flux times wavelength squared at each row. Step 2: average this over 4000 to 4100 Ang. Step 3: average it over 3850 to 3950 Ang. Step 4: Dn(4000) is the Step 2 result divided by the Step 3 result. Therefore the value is 1.3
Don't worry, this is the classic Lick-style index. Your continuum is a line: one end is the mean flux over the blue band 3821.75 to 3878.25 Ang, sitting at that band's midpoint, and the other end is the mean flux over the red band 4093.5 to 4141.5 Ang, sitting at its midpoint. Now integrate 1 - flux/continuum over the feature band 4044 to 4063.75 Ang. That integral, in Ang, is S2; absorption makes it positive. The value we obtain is -3.8 Ang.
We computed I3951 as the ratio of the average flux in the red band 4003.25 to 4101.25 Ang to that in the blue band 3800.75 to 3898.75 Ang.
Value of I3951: 1.2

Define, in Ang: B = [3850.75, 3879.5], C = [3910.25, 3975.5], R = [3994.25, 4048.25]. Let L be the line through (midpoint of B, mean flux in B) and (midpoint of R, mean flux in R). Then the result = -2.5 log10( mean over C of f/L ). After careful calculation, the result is 0.17 mag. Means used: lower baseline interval 10.6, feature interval 9.71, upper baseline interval 12.1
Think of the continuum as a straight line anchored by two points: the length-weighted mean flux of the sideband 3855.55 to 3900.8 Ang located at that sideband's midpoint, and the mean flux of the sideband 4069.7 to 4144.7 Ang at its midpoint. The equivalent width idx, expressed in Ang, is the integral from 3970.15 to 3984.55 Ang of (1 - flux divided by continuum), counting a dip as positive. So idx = 1.6 Ang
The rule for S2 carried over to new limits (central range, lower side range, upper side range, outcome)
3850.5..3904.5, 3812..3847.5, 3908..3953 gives -3.0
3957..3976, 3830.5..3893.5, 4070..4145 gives 3.2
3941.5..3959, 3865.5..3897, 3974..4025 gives -0.1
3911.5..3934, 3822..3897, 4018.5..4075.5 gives 0.6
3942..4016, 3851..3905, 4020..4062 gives 5.1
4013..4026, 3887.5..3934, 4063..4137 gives -2.0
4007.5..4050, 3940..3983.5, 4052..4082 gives -3.7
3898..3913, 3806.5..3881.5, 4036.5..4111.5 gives -0.7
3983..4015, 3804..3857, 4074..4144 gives -4.9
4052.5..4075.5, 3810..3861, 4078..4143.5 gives -3.4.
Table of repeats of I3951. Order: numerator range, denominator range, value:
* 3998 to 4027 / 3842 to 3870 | 1.16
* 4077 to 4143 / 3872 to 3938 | 1.13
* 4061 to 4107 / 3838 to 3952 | 1.09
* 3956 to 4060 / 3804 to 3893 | 1.17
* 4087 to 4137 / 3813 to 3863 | 1.17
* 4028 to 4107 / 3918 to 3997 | 1.16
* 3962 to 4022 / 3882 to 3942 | 1.11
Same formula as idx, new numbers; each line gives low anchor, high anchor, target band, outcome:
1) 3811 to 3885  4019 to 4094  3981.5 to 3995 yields -0.5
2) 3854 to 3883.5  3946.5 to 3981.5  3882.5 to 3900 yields 2.2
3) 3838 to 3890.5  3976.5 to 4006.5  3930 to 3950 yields 2.4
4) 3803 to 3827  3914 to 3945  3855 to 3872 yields -1.4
